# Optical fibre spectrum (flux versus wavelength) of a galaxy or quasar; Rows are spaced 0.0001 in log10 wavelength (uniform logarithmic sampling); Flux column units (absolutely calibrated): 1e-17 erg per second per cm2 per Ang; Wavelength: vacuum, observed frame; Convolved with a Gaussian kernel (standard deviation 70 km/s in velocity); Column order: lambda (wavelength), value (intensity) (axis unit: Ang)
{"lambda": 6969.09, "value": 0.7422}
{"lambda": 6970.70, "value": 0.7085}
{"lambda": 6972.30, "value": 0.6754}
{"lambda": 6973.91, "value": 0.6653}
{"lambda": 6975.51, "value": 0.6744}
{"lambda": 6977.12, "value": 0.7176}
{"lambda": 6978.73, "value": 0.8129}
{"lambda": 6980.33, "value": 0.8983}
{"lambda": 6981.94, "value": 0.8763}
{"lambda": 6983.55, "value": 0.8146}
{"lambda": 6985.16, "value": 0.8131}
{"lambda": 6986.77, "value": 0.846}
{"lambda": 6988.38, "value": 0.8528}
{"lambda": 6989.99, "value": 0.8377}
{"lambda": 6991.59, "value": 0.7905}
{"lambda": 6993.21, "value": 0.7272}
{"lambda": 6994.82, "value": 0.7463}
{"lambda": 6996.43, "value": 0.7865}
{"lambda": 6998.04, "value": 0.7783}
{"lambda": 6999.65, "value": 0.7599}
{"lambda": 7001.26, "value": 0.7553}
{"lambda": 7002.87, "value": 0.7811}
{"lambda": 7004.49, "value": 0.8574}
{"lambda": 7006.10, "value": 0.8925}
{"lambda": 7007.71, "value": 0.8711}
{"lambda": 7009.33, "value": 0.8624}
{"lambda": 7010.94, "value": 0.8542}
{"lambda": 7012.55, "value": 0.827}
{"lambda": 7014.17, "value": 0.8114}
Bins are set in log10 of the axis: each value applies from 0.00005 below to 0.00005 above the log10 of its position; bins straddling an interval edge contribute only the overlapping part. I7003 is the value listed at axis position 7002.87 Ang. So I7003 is 0.7811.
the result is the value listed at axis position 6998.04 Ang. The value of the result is 0.7783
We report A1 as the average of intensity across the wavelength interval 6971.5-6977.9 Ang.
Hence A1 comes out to 0.683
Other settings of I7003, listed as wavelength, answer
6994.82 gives 0.7463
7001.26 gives 0.7553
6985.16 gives 0.8131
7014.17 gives 0.8114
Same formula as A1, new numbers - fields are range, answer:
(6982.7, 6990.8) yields 0.833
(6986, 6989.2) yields 0.849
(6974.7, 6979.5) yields 0.734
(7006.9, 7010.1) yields 0.866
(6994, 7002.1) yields 0.766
